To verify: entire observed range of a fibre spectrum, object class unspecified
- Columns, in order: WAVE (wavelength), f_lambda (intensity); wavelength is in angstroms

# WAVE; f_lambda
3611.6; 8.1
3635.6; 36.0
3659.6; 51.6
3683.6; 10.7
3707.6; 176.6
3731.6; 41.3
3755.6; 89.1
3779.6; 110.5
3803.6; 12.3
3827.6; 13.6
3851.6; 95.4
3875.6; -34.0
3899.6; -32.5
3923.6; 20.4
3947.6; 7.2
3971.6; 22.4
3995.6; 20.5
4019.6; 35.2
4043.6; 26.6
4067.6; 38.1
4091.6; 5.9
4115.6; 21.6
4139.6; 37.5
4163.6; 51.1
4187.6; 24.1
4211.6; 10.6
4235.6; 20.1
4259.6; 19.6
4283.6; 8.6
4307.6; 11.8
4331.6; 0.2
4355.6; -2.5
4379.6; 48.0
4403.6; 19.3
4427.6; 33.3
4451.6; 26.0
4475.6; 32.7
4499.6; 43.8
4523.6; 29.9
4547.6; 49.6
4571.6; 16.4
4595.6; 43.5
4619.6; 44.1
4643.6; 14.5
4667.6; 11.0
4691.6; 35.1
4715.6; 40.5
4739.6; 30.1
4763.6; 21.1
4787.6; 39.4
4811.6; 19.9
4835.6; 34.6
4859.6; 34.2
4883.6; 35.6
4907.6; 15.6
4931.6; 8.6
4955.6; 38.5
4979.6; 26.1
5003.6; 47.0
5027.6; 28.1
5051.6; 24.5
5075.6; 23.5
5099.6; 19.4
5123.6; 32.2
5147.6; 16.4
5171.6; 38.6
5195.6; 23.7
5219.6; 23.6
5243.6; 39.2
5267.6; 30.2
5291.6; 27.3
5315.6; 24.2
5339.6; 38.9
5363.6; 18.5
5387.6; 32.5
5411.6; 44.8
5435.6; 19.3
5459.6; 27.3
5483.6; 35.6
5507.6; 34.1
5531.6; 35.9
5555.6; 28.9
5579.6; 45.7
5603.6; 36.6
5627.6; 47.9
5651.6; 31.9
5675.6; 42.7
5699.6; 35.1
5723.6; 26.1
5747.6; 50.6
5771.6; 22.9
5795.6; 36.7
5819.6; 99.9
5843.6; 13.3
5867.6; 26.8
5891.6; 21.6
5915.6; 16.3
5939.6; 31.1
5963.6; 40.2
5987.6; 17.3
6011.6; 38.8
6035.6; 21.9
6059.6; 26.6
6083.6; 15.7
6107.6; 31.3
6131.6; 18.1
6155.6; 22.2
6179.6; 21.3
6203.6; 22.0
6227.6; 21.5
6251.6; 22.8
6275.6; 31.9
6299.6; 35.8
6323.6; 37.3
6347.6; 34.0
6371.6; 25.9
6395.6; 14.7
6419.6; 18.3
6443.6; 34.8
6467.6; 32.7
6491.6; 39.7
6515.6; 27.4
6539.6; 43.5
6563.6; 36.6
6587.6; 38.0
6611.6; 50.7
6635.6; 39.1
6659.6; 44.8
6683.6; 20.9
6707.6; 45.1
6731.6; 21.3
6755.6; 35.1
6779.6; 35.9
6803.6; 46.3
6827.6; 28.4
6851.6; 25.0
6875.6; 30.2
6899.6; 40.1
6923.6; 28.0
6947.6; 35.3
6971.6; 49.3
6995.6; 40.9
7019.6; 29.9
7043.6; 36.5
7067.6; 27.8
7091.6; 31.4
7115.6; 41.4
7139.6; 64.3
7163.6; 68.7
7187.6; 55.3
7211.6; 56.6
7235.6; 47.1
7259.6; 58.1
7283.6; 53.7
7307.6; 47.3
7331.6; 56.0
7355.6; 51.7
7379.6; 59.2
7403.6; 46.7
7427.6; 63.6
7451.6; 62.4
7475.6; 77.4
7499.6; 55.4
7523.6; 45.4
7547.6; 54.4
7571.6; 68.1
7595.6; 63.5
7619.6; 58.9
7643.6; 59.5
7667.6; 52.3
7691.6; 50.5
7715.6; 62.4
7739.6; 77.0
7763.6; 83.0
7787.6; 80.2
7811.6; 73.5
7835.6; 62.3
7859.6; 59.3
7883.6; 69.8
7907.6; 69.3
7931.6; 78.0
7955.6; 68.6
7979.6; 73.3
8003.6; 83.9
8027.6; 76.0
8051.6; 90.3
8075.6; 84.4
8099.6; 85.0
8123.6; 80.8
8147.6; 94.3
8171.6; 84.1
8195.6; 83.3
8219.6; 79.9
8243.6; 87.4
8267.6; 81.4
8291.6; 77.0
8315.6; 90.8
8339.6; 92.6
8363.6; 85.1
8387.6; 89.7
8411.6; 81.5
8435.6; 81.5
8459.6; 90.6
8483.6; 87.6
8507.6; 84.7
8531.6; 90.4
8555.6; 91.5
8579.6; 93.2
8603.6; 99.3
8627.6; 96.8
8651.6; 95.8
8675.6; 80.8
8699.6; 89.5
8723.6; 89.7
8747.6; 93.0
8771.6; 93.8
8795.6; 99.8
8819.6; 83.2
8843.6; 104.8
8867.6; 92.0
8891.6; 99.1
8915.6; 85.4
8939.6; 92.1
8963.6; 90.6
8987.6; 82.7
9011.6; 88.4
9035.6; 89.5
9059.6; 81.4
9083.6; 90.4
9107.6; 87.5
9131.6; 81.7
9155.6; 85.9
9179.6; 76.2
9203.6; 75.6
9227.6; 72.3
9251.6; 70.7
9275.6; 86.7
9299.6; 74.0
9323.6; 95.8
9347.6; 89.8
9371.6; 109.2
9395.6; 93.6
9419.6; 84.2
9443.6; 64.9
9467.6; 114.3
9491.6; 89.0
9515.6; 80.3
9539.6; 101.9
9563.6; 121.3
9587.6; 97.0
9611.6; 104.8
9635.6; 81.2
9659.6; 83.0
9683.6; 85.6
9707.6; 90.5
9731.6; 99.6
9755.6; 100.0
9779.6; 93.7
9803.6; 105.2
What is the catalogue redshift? 0.78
